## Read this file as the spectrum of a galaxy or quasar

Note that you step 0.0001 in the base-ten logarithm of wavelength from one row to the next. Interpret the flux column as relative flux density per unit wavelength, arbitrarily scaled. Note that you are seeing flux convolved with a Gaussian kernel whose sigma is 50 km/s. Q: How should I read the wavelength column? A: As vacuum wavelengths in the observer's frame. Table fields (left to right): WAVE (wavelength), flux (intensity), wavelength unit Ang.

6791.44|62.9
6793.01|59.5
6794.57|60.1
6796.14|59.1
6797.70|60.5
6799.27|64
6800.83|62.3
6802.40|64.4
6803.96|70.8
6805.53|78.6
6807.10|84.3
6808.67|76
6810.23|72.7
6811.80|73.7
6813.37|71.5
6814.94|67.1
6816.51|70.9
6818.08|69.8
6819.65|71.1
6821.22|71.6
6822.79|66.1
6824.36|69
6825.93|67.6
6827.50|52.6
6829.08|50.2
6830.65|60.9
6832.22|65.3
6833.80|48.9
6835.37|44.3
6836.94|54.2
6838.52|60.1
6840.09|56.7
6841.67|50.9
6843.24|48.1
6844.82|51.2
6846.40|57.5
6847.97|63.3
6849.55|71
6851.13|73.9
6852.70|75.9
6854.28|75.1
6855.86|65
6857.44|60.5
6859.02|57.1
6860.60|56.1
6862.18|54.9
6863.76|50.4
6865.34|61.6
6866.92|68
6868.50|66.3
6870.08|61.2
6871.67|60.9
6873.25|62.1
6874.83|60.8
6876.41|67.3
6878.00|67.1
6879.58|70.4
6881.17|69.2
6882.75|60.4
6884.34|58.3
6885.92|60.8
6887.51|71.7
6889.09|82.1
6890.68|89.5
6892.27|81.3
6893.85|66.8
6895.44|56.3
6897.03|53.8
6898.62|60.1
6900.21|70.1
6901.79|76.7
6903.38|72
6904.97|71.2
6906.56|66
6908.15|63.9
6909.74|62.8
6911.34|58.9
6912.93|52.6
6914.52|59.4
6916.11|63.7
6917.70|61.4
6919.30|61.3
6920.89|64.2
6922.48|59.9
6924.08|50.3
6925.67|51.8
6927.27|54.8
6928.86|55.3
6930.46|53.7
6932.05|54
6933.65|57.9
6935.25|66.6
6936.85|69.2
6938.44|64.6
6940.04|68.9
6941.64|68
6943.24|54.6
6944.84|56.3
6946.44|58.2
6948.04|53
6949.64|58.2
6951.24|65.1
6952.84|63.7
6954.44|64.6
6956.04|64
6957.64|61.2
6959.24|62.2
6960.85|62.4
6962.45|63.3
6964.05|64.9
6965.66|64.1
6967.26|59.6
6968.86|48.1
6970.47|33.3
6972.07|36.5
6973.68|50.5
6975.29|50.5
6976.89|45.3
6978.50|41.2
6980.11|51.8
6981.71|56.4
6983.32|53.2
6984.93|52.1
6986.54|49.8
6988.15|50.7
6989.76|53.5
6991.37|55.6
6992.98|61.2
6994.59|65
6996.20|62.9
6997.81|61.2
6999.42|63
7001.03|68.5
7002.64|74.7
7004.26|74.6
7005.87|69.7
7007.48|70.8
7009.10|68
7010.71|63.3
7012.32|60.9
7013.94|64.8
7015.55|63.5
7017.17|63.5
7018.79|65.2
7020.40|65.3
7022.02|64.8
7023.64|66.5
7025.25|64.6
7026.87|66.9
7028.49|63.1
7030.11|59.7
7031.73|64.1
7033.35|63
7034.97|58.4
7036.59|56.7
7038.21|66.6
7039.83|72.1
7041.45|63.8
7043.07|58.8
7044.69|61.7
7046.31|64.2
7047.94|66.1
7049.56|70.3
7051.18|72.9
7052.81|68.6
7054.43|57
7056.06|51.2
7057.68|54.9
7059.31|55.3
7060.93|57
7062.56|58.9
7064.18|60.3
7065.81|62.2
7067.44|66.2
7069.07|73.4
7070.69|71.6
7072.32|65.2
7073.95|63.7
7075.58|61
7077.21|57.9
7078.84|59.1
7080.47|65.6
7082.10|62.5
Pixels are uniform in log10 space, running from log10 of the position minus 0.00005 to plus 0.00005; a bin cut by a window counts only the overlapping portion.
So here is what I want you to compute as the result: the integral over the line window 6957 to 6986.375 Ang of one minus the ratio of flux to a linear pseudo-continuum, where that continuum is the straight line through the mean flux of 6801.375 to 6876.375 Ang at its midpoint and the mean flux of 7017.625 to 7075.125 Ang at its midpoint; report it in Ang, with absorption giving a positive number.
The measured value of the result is 4.8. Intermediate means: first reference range 63.6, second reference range 63.4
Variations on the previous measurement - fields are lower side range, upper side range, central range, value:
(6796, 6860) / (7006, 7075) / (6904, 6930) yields 1.71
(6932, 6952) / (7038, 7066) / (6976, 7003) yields 2.29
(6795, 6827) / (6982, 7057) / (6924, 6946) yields 2.11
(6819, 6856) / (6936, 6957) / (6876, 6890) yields -1.38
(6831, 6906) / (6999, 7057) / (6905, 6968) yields 3.31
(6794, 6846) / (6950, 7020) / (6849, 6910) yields -4.18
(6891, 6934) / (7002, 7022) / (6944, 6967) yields 0.92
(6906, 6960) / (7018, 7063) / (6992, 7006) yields -1.05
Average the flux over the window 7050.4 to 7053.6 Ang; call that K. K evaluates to 70.6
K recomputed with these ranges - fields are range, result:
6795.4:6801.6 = 61.6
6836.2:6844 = 54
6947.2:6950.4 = 55.6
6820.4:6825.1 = 69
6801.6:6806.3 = 71.2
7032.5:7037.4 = 59.4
